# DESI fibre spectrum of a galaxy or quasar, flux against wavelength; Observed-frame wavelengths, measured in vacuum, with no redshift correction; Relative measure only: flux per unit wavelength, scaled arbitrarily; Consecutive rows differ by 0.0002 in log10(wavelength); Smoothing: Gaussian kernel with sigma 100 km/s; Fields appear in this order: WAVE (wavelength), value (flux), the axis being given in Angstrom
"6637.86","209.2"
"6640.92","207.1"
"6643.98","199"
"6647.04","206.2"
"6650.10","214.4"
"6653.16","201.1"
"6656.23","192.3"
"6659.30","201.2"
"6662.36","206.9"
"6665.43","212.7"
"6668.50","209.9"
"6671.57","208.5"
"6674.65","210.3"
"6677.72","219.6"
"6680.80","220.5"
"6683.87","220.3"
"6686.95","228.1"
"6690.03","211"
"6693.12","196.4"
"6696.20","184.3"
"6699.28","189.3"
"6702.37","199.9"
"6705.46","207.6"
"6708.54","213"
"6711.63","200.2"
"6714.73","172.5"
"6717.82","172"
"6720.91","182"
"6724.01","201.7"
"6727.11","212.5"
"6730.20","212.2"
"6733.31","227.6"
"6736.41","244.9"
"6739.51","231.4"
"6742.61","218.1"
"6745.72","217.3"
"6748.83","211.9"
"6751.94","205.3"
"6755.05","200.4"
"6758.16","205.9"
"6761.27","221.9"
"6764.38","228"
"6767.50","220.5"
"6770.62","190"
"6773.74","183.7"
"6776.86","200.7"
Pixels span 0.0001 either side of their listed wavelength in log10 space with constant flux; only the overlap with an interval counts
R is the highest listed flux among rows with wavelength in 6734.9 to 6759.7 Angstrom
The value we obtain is 244.9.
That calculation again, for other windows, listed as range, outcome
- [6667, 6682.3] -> 220.5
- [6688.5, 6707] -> 211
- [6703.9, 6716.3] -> 213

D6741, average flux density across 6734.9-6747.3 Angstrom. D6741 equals 228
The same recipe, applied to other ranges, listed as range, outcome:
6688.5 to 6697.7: 197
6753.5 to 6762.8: 209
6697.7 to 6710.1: 202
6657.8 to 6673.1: 208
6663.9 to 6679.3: 212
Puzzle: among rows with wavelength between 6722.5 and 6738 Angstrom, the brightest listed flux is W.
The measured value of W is 244.9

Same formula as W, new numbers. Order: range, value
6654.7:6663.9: 206.9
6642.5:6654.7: 214.4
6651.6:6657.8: 201.1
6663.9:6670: 212.7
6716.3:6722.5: 182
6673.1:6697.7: 228.1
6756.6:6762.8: 221.9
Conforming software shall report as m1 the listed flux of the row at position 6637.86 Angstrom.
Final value 209.2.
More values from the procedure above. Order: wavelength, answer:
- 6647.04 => 206.2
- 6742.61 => 218.1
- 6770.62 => 190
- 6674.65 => 210.3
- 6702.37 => 199.9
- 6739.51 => 231.4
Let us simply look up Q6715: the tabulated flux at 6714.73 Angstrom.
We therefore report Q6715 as 172.5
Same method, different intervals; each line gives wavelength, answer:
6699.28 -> 189.3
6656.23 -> 192.3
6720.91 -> 182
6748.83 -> 211.9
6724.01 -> 201.7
